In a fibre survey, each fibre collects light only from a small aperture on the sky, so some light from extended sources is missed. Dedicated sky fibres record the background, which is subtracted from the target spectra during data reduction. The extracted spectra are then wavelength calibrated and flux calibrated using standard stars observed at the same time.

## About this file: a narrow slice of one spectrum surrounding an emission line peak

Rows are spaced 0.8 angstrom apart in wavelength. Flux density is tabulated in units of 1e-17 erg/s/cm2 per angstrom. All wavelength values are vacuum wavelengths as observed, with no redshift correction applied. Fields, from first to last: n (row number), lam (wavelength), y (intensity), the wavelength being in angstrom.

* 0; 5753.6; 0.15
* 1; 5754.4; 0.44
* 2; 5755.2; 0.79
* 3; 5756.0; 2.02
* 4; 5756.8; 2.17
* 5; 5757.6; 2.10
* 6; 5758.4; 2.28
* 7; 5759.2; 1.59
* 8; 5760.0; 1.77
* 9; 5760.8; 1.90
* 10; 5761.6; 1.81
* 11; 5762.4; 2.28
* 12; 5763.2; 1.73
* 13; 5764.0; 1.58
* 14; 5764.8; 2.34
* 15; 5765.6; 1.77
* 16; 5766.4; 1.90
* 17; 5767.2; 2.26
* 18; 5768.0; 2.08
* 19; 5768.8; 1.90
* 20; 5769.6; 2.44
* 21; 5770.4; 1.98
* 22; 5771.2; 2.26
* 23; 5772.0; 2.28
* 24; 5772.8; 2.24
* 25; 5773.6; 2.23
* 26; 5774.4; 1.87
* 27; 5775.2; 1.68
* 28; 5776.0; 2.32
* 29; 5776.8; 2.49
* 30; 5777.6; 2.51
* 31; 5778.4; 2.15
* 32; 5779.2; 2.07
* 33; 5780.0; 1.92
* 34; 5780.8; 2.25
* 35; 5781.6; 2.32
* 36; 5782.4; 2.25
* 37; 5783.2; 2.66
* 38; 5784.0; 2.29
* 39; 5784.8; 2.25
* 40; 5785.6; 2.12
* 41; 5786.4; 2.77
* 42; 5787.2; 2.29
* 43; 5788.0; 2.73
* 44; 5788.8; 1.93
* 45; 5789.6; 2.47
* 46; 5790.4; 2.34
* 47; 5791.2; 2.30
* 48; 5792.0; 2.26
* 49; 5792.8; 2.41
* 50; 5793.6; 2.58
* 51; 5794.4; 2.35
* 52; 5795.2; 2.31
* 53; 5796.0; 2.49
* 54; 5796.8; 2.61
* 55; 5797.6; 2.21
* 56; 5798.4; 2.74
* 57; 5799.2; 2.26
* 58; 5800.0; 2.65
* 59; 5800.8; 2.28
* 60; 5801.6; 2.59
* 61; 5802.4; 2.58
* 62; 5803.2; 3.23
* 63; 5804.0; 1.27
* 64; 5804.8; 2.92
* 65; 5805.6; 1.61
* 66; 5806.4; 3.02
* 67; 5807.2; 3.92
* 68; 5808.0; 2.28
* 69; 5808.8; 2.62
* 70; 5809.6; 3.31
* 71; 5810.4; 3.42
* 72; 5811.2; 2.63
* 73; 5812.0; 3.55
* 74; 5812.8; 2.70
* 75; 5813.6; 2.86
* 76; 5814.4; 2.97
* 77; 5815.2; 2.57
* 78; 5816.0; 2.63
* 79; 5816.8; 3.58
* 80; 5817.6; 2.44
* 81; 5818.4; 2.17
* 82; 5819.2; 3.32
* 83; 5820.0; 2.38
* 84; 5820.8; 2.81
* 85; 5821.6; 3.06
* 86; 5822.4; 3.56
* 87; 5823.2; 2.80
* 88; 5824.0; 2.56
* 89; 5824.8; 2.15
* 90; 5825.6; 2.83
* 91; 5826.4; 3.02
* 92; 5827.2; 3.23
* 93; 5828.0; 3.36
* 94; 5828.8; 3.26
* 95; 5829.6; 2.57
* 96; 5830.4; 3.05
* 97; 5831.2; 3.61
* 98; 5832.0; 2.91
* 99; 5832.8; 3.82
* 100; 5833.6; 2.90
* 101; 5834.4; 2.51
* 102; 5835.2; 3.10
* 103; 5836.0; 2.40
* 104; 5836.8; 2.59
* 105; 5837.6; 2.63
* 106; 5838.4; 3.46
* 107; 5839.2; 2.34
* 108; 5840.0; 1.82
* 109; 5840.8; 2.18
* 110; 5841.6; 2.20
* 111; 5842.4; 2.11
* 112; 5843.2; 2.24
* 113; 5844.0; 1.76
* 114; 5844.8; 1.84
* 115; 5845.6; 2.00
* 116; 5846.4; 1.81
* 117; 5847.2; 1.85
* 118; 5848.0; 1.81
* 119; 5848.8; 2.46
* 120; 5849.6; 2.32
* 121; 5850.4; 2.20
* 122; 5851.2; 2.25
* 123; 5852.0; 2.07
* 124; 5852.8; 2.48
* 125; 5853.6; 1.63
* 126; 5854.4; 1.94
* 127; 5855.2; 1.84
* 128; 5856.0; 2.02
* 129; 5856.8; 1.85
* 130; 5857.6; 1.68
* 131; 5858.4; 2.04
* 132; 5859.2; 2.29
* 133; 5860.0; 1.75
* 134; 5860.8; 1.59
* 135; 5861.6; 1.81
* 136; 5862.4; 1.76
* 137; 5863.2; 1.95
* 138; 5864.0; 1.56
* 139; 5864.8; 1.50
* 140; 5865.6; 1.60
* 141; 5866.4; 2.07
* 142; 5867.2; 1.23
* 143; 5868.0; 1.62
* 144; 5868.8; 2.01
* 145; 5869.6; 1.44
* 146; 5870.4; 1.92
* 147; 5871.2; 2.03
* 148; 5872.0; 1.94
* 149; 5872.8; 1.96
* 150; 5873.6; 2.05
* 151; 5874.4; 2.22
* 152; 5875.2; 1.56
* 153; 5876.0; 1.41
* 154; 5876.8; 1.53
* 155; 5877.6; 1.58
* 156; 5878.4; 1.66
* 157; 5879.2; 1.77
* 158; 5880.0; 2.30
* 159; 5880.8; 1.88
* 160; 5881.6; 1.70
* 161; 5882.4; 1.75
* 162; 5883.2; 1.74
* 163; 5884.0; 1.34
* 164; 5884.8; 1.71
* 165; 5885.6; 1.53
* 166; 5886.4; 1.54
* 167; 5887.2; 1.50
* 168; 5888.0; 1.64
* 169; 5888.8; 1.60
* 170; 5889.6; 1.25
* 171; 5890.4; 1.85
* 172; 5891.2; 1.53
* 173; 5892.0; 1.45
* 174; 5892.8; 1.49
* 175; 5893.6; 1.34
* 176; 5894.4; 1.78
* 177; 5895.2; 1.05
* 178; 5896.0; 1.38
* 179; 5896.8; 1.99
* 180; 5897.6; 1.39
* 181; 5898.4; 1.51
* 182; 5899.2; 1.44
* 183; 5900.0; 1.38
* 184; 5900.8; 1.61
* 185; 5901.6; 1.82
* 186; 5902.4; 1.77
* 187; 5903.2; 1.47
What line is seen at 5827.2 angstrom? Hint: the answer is C IV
